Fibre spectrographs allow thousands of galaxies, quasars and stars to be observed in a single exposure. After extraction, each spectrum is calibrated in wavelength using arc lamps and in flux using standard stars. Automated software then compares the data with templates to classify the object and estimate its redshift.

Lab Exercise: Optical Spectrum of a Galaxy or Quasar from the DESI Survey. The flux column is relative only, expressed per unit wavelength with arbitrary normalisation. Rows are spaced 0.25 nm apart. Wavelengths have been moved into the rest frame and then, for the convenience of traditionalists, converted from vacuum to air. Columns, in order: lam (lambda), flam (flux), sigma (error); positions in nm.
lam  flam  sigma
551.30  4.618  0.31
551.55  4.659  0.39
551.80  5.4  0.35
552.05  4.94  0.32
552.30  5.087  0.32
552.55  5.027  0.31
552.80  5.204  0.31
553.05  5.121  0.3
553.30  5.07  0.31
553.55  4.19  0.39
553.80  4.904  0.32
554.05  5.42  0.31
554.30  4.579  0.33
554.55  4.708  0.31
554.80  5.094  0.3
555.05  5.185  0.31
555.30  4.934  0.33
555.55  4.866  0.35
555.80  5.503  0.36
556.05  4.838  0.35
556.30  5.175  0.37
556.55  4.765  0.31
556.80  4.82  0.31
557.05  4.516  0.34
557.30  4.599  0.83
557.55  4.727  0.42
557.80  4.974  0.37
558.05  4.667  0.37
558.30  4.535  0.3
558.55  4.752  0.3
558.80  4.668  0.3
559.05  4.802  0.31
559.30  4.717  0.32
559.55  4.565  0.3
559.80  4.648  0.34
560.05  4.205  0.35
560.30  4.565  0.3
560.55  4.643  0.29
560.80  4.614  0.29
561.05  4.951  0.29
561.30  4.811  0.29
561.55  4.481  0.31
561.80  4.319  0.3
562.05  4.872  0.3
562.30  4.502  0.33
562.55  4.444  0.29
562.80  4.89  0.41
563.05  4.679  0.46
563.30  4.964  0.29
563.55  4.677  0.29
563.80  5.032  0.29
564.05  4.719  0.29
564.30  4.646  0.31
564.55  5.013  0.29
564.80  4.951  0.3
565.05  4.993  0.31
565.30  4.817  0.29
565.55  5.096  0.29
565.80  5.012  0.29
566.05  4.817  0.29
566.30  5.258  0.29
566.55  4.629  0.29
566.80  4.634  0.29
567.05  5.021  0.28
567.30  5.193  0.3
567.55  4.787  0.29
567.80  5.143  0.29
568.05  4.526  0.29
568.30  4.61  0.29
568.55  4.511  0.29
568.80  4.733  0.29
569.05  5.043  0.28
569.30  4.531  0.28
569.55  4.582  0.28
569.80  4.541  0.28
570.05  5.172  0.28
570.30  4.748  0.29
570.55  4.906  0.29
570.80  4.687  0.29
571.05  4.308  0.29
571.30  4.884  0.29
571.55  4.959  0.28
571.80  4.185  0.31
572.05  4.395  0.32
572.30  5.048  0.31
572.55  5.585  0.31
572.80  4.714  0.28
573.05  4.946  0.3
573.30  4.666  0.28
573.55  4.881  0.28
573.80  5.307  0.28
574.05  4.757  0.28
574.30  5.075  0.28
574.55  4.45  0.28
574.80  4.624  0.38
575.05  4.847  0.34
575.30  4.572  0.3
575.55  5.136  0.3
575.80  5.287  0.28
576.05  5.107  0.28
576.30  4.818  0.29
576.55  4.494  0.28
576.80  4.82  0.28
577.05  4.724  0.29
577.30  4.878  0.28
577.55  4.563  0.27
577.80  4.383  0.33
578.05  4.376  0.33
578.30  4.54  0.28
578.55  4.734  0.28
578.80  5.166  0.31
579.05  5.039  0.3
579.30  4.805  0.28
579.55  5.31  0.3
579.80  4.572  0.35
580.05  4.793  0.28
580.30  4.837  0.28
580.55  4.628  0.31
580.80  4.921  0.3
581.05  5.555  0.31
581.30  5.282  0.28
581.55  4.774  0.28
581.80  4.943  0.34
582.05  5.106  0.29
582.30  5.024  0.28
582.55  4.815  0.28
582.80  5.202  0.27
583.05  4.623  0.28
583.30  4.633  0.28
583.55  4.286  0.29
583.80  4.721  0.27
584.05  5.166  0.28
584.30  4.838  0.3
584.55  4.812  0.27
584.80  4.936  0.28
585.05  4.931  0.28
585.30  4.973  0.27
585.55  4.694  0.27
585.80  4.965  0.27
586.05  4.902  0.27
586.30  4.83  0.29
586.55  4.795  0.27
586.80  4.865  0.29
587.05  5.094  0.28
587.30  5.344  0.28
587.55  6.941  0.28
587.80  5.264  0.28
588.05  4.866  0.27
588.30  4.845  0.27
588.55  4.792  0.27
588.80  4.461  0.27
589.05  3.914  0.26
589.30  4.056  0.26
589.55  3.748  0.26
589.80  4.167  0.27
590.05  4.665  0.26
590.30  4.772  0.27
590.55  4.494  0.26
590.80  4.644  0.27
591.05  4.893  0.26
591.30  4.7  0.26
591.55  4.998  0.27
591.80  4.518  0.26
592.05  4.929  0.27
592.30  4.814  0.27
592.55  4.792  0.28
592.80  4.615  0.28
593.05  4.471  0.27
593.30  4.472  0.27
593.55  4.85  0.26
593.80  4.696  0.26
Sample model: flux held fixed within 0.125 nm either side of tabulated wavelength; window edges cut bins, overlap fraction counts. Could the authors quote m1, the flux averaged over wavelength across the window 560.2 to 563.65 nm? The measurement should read 4.67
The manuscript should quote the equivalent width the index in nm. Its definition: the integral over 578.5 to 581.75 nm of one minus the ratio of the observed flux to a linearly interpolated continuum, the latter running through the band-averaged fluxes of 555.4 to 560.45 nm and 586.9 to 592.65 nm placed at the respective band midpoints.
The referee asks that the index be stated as -0.13 nm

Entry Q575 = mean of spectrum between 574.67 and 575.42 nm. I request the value 4.68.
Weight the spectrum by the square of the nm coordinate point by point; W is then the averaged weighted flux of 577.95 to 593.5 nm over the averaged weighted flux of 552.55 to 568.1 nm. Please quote 1.1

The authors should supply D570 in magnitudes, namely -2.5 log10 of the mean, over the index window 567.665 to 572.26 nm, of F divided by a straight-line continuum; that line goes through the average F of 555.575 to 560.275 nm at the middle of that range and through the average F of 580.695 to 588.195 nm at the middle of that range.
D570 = 0.04 mag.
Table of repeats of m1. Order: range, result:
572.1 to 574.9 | 4.9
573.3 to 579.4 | 4.8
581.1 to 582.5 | 5.04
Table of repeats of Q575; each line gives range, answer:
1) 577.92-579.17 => 4.77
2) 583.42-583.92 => 4.5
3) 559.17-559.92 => 4.64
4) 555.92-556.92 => 4.9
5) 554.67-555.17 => 5.13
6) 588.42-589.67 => 4.2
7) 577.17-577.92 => 4.61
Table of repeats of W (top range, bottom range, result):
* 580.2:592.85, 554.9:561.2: 1.12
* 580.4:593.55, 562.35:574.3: 1.07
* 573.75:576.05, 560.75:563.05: 1.10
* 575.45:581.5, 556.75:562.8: 1.12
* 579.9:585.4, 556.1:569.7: 1.10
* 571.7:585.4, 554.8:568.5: 1.07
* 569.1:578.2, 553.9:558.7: 1.04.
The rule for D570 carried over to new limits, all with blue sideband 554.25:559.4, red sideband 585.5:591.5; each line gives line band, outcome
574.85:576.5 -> -0.027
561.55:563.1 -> 0.051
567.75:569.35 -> 0.022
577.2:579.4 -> 0.019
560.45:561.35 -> 0.017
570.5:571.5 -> 0.025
